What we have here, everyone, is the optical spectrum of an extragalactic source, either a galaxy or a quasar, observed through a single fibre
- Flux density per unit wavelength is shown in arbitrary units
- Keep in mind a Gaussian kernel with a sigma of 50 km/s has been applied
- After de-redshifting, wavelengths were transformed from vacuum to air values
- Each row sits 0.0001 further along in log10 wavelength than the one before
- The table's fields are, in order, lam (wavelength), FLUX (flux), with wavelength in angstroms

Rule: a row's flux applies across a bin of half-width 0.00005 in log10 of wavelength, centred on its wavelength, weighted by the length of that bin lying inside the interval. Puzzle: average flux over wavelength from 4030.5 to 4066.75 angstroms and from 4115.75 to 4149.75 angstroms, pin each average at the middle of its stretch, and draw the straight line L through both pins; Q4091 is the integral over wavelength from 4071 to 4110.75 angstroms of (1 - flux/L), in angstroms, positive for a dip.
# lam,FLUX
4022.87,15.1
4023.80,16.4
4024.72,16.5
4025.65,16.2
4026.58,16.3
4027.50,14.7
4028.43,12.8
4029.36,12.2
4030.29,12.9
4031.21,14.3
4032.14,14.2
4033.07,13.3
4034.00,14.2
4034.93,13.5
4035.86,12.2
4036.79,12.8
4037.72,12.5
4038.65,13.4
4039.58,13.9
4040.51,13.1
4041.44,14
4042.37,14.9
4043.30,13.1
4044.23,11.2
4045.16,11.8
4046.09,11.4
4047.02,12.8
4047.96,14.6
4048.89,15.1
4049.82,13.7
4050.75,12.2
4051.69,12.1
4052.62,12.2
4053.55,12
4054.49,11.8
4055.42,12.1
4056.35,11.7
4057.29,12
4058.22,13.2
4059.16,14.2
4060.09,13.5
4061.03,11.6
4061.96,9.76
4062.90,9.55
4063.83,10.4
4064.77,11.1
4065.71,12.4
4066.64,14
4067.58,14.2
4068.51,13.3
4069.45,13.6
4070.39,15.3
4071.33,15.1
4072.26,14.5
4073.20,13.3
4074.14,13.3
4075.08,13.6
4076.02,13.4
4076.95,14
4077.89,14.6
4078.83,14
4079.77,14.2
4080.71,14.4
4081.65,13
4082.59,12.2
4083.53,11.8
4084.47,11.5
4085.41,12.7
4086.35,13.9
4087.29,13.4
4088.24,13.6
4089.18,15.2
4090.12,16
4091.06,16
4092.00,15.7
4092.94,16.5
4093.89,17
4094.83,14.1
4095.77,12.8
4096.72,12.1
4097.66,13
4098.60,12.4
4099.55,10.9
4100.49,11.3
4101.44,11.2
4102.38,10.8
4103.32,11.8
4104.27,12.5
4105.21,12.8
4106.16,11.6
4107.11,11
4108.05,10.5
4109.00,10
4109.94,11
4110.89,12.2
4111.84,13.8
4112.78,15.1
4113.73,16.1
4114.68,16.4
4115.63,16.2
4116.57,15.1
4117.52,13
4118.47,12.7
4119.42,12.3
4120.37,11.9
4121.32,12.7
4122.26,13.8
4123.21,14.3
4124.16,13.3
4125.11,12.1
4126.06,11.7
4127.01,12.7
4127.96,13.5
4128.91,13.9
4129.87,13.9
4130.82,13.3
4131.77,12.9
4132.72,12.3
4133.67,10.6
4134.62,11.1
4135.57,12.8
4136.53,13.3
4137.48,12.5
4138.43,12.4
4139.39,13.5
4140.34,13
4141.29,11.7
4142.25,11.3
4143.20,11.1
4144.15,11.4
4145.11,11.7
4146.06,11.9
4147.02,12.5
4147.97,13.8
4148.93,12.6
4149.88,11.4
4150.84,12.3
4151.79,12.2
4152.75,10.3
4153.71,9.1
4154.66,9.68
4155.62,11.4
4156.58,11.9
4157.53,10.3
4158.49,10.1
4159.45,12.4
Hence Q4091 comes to -1.4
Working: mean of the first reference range 12.7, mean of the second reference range 12.7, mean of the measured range 13.1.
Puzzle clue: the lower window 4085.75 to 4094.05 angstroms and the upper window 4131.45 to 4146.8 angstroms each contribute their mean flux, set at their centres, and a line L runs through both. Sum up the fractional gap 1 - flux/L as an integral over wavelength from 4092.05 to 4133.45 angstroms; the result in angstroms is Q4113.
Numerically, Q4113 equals 2.1 angstroms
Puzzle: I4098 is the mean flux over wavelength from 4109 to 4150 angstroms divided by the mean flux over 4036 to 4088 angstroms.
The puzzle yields 1.0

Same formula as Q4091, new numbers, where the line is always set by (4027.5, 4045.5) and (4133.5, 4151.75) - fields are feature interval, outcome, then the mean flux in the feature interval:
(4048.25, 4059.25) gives 0.3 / 12.7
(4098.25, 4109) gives 1.0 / 11.4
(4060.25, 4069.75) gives 0.7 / 12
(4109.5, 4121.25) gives -1.3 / 13.8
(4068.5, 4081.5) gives -1.2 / 14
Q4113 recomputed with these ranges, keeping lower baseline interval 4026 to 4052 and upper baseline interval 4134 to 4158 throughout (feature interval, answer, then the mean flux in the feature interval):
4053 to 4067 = 1.2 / 11.9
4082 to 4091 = -0.6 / 13.5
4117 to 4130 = -0.9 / 13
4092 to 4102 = -0.6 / 13.2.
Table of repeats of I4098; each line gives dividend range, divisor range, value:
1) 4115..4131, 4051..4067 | 1.12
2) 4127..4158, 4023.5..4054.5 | 0.89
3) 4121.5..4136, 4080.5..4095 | 0.90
